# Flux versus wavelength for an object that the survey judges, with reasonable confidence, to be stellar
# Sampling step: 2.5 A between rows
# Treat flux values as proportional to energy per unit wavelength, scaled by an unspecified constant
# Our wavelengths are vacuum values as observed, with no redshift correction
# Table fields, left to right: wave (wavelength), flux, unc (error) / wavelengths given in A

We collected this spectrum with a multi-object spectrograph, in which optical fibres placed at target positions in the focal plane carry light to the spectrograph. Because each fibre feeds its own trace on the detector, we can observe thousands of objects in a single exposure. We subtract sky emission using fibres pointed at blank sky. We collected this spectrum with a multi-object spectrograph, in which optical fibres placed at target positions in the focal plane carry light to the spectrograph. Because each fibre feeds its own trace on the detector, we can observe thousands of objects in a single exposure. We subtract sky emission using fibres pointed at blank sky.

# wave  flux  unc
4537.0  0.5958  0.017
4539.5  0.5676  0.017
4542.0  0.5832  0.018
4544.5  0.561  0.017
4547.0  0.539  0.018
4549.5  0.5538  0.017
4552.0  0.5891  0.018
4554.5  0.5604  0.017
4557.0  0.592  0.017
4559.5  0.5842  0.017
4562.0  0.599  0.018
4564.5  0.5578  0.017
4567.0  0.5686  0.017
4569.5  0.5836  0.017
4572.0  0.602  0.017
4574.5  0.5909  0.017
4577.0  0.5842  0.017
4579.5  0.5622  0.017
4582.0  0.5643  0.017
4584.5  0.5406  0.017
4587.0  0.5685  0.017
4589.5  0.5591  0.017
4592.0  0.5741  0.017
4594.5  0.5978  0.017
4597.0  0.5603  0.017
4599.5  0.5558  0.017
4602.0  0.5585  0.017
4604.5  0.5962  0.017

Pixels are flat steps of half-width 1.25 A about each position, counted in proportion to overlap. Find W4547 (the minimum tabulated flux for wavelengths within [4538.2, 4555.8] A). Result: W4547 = 0.539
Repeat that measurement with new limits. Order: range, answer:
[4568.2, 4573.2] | 0.5836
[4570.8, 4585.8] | 0.5406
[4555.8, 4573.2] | 0.5578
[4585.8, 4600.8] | 0.5558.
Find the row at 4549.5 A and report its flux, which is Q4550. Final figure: 0.5538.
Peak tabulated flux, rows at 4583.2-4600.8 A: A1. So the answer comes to 0.5978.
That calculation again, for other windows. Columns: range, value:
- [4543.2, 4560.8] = 0.592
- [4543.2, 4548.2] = 0.561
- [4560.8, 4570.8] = 0.599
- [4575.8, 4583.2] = 0.5842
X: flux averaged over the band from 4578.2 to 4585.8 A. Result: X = 0.556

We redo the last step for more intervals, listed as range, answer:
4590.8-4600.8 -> 0.572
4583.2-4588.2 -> 0.555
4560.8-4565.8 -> 0.578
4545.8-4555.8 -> 0.561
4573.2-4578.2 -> 0.588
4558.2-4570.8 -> 0.579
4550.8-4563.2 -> 0.585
